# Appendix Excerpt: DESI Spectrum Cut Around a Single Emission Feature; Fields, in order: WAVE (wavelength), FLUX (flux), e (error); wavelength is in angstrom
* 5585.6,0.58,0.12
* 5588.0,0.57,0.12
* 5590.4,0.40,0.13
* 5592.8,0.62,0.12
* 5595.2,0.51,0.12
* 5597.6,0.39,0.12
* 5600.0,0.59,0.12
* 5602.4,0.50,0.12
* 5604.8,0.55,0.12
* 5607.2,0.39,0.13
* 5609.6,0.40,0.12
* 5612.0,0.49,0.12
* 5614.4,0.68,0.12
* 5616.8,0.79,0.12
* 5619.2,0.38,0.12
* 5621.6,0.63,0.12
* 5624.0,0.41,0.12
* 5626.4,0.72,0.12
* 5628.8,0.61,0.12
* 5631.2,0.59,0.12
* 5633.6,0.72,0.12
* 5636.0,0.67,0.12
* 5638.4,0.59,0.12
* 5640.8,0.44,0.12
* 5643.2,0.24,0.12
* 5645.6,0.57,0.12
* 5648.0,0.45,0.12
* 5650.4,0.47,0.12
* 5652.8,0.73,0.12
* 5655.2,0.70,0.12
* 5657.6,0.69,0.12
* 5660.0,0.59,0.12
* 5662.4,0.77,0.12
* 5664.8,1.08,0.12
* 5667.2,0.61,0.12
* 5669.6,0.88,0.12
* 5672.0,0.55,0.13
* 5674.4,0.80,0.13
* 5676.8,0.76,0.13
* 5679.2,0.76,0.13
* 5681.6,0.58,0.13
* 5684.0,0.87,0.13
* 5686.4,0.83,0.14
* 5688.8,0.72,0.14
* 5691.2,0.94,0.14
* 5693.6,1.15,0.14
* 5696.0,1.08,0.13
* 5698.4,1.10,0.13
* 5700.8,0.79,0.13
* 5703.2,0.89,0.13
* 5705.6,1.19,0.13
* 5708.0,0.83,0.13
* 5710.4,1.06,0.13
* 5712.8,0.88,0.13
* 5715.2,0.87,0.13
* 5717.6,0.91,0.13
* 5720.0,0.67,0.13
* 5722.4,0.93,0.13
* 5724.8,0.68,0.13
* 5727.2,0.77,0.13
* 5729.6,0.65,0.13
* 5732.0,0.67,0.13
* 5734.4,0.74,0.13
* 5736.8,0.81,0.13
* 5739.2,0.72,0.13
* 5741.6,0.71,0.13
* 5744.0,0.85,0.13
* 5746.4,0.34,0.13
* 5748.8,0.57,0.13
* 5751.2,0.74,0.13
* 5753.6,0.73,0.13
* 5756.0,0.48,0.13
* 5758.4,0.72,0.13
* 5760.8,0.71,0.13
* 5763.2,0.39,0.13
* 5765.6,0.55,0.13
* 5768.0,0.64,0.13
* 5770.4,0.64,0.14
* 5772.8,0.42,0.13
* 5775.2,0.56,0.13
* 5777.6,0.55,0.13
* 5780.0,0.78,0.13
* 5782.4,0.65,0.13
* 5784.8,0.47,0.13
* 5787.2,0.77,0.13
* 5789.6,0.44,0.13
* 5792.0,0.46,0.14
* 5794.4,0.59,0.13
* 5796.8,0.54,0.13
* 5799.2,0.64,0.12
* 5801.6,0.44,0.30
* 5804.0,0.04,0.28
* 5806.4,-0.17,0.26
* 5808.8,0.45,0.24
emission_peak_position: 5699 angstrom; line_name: C IV 1549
